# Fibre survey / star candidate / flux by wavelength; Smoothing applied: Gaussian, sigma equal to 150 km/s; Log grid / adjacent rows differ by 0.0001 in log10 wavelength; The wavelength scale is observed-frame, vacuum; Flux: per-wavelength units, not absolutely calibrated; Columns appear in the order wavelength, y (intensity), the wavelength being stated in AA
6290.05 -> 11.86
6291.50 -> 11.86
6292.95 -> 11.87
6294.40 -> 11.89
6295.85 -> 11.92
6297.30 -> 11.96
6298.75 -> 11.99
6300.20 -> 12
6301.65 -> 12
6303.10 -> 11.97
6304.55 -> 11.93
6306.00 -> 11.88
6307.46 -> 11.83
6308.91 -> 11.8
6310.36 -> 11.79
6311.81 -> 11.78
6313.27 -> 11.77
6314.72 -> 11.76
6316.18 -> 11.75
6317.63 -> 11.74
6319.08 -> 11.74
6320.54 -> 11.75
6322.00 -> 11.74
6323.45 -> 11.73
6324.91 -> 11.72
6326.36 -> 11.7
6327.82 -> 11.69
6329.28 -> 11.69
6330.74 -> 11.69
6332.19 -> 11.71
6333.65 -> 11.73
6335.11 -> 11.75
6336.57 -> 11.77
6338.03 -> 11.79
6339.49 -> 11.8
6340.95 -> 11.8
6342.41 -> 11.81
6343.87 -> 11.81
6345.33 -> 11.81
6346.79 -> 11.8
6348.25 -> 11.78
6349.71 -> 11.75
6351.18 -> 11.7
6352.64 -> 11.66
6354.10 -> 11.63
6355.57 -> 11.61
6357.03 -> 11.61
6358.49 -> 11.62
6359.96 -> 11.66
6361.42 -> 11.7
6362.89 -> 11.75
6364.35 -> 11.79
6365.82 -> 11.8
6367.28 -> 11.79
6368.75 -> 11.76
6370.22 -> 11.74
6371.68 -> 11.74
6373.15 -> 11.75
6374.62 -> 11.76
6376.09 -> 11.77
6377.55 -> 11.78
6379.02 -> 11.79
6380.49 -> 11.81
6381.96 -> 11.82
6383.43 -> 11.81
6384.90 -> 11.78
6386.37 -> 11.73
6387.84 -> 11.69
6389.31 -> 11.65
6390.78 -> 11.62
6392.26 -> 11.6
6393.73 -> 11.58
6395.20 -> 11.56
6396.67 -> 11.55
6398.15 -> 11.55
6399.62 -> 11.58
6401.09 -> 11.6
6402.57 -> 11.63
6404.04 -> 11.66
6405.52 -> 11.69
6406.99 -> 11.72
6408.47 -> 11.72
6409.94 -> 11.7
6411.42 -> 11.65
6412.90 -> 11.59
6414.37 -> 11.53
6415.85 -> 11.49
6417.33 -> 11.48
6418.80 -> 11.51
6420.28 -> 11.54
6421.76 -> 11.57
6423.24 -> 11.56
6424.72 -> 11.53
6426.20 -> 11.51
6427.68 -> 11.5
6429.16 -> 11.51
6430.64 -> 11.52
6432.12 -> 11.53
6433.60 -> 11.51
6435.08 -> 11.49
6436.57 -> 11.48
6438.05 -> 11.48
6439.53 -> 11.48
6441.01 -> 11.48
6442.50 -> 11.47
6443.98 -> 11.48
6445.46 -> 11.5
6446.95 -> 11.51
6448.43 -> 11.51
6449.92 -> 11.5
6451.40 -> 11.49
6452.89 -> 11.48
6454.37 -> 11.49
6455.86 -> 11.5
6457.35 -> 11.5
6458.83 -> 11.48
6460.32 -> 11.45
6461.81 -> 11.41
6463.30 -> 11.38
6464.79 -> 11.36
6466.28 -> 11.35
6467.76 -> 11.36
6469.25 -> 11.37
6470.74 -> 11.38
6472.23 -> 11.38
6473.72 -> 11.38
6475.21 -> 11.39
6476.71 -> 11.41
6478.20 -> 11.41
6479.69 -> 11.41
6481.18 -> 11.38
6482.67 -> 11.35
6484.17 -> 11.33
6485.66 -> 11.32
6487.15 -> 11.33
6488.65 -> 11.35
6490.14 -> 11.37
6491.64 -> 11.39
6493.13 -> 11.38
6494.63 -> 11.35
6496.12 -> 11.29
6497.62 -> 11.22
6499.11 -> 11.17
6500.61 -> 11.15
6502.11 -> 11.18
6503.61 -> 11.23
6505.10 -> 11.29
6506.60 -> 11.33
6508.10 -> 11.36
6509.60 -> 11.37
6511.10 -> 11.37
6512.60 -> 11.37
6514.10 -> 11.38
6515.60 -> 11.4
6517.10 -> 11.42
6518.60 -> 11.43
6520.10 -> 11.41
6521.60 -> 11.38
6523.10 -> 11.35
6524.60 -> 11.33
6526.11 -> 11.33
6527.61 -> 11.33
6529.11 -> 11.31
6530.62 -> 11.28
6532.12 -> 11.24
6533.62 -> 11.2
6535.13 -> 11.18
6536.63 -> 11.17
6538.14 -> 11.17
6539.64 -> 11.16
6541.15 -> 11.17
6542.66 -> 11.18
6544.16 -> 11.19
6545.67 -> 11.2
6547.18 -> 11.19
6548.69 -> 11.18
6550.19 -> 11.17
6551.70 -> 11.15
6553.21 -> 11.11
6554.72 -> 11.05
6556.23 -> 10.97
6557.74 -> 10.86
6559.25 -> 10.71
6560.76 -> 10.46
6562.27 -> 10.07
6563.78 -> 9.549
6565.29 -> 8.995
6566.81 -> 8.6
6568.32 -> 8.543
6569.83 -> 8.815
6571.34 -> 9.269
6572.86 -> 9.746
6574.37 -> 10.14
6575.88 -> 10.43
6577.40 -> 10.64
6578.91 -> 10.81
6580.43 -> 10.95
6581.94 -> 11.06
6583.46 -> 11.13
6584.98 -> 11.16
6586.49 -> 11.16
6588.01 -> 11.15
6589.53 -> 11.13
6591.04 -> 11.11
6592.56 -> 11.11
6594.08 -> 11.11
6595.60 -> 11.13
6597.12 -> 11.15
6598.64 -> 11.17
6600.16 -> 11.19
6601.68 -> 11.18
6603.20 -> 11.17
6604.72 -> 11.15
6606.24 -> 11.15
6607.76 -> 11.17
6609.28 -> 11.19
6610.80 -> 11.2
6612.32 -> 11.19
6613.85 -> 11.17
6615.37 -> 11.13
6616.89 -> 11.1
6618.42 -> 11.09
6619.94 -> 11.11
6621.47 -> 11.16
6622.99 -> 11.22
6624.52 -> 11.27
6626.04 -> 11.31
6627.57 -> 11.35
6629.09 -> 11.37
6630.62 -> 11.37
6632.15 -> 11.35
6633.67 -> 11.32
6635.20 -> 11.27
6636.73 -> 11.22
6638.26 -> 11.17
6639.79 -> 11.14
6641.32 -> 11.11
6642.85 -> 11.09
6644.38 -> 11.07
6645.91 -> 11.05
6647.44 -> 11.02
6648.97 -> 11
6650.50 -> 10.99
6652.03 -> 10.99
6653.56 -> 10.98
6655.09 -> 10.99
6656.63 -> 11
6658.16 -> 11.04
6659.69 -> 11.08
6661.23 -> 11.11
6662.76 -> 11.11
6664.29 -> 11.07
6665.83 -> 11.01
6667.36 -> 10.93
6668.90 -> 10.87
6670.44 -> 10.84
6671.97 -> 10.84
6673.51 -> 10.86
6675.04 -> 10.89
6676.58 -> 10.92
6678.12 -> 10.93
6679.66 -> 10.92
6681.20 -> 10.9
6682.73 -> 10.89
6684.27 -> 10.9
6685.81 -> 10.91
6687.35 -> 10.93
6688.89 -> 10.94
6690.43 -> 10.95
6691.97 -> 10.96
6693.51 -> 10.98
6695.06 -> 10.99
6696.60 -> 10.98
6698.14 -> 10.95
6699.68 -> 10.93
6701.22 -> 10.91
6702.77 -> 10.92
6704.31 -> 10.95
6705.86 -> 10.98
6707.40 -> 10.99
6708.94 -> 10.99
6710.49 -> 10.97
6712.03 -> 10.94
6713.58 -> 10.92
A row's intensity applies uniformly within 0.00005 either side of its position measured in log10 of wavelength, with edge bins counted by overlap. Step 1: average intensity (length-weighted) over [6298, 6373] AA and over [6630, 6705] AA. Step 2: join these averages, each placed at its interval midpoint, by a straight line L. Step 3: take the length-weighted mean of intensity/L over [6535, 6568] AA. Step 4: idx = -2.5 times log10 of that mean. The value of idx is 0.06 mag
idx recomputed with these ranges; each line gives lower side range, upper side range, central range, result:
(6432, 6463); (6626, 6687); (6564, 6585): 0.13 mag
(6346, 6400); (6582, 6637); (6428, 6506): 0.01 mag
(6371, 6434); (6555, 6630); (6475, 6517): -0.01 mag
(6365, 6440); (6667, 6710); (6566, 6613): 0.05 mag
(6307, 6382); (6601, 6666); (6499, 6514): 0.01 mag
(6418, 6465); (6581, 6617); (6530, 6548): 0.01 mag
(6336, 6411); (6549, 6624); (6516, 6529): -0.03 mag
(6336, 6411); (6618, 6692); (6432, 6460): 0.00 mag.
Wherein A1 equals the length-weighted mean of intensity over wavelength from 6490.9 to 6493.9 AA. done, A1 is 11.4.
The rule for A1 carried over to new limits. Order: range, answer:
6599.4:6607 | 11.2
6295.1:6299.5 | 12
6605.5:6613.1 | 11.2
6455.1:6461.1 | 11.5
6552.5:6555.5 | 11.1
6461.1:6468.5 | 11.4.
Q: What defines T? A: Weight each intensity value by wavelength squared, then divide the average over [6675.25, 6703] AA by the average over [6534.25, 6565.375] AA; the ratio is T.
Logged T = 1.05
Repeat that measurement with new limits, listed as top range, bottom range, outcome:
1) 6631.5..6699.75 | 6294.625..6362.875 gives 1.04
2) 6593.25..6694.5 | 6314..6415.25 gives 1.03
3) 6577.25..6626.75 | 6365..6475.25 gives 1.02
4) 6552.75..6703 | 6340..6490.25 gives 1.00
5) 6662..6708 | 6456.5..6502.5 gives 1.03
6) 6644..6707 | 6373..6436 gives 1.02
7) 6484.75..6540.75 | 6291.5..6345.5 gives 1.02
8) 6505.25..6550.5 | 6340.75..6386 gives 1.01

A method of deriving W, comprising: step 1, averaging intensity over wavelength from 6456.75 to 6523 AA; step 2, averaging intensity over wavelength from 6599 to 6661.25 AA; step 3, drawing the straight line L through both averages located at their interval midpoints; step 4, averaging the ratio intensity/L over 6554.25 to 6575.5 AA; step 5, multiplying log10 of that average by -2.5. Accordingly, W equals 0.146 mag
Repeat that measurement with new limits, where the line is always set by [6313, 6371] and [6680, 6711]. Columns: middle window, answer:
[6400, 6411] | -0.01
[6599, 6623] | 0.00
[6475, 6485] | 0.00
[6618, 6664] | -0.01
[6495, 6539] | 0.00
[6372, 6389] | -0.01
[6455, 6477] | 0.01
